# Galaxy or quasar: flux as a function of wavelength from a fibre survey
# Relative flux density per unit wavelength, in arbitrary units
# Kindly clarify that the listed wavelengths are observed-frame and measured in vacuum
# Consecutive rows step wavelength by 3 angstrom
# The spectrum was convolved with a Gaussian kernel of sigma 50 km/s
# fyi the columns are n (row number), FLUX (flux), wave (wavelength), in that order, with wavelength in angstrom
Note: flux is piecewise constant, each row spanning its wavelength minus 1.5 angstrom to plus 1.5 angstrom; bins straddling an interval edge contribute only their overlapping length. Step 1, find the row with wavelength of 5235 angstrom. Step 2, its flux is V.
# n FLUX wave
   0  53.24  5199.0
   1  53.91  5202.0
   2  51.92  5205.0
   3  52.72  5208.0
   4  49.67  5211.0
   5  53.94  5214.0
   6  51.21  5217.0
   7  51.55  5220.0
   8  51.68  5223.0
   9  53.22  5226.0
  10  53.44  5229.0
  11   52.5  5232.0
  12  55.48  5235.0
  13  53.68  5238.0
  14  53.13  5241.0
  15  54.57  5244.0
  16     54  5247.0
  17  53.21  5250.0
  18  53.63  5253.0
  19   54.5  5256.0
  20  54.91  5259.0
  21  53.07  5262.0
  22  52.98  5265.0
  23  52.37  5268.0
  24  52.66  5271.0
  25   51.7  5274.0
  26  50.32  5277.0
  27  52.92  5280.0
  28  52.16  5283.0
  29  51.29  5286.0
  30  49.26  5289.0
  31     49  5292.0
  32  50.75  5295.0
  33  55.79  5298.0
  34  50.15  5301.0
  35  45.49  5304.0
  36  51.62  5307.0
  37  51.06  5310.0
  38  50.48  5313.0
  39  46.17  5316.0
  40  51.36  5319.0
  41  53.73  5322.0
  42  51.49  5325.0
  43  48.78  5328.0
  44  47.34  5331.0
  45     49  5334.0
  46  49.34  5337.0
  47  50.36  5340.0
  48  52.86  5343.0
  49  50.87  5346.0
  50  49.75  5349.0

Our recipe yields 55.48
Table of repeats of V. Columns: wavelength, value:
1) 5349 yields 49.75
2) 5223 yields 51.68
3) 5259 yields 54.91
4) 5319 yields 51.36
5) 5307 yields 51.62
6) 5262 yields 53.07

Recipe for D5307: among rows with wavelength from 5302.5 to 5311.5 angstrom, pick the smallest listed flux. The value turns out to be 45.49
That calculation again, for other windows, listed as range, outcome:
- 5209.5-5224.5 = 49.67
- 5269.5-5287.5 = 50.32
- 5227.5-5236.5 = 52.5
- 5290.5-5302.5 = 49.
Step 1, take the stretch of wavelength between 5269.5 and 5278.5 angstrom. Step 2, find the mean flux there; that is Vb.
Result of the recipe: 51.6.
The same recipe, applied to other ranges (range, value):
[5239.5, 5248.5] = 53.9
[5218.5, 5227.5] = 52.1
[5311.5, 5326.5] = 50.6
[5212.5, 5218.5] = 52.6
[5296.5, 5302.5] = 53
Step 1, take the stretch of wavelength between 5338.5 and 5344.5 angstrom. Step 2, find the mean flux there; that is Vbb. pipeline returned 51.6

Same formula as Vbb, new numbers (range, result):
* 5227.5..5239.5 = 53.8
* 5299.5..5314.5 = 49.8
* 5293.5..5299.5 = 53.3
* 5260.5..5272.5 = 52.8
